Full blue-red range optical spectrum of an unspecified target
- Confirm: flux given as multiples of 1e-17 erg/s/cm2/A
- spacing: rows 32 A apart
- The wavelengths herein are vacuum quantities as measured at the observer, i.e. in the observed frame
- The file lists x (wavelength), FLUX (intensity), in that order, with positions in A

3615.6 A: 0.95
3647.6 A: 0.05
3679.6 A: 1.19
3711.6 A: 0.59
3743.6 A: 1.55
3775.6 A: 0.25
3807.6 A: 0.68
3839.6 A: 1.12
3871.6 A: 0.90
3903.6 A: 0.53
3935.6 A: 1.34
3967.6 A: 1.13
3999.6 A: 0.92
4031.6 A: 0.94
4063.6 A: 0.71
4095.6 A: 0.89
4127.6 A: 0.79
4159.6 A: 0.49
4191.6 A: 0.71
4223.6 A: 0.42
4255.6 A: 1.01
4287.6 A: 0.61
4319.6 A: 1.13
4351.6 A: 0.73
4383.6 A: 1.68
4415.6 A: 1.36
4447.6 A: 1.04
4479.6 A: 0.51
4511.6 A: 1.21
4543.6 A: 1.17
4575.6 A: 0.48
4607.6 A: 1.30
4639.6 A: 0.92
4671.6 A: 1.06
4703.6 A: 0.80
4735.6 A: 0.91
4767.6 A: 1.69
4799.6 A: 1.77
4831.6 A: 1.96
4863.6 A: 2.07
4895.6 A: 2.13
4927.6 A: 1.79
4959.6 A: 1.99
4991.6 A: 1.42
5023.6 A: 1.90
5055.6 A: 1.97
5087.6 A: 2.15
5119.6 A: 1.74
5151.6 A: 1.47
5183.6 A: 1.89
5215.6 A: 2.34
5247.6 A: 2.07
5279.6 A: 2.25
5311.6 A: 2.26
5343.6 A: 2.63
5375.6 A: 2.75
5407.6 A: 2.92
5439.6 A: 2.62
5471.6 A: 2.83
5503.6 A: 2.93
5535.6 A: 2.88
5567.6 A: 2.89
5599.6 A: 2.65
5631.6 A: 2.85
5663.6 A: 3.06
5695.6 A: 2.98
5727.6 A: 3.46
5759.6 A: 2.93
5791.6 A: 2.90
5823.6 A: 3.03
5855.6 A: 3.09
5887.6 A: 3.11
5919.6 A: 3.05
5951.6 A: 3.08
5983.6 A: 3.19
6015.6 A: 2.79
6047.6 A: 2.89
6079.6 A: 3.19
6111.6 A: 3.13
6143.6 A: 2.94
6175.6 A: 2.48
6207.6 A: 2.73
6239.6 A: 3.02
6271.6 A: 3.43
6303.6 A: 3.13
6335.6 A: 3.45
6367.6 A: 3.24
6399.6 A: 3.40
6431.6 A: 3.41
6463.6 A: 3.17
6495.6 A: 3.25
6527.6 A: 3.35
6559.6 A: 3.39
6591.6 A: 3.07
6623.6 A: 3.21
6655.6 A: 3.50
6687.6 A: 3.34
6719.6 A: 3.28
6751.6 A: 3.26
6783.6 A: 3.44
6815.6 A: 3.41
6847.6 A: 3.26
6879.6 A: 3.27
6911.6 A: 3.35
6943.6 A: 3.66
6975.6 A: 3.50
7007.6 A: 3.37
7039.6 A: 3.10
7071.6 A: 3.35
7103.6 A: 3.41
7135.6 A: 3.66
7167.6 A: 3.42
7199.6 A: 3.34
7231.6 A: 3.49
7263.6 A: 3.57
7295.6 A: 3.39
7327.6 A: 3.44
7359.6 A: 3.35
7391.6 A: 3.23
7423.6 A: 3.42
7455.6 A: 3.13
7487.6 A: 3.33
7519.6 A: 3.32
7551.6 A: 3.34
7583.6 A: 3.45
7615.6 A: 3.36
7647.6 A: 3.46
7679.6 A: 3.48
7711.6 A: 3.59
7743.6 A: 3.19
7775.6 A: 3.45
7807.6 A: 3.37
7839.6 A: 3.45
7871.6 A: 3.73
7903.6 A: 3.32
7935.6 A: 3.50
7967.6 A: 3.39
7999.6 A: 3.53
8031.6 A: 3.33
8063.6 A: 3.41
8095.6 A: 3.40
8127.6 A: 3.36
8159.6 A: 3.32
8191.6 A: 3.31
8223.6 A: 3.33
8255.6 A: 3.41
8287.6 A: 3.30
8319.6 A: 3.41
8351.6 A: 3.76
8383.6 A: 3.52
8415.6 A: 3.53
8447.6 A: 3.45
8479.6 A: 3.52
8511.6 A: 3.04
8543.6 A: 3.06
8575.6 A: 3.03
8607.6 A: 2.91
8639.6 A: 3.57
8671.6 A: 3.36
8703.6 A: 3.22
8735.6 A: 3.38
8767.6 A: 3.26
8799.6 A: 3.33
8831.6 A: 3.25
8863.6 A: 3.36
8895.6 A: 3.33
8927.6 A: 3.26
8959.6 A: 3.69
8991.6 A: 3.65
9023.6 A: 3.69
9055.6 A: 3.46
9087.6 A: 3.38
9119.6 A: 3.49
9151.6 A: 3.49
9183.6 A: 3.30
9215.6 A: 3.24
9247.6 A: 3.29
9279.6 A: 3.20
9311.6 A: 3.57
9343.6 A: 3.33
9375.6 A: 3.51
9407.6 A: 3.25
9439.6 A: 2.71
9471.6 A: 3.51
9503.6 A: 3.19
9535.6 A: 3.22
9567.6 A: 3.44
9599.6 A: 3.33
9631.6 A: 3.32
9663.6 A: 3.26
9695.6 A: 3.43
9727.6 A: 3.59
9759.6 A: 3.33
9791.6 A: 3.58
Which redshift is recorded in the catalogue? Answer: 0.197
